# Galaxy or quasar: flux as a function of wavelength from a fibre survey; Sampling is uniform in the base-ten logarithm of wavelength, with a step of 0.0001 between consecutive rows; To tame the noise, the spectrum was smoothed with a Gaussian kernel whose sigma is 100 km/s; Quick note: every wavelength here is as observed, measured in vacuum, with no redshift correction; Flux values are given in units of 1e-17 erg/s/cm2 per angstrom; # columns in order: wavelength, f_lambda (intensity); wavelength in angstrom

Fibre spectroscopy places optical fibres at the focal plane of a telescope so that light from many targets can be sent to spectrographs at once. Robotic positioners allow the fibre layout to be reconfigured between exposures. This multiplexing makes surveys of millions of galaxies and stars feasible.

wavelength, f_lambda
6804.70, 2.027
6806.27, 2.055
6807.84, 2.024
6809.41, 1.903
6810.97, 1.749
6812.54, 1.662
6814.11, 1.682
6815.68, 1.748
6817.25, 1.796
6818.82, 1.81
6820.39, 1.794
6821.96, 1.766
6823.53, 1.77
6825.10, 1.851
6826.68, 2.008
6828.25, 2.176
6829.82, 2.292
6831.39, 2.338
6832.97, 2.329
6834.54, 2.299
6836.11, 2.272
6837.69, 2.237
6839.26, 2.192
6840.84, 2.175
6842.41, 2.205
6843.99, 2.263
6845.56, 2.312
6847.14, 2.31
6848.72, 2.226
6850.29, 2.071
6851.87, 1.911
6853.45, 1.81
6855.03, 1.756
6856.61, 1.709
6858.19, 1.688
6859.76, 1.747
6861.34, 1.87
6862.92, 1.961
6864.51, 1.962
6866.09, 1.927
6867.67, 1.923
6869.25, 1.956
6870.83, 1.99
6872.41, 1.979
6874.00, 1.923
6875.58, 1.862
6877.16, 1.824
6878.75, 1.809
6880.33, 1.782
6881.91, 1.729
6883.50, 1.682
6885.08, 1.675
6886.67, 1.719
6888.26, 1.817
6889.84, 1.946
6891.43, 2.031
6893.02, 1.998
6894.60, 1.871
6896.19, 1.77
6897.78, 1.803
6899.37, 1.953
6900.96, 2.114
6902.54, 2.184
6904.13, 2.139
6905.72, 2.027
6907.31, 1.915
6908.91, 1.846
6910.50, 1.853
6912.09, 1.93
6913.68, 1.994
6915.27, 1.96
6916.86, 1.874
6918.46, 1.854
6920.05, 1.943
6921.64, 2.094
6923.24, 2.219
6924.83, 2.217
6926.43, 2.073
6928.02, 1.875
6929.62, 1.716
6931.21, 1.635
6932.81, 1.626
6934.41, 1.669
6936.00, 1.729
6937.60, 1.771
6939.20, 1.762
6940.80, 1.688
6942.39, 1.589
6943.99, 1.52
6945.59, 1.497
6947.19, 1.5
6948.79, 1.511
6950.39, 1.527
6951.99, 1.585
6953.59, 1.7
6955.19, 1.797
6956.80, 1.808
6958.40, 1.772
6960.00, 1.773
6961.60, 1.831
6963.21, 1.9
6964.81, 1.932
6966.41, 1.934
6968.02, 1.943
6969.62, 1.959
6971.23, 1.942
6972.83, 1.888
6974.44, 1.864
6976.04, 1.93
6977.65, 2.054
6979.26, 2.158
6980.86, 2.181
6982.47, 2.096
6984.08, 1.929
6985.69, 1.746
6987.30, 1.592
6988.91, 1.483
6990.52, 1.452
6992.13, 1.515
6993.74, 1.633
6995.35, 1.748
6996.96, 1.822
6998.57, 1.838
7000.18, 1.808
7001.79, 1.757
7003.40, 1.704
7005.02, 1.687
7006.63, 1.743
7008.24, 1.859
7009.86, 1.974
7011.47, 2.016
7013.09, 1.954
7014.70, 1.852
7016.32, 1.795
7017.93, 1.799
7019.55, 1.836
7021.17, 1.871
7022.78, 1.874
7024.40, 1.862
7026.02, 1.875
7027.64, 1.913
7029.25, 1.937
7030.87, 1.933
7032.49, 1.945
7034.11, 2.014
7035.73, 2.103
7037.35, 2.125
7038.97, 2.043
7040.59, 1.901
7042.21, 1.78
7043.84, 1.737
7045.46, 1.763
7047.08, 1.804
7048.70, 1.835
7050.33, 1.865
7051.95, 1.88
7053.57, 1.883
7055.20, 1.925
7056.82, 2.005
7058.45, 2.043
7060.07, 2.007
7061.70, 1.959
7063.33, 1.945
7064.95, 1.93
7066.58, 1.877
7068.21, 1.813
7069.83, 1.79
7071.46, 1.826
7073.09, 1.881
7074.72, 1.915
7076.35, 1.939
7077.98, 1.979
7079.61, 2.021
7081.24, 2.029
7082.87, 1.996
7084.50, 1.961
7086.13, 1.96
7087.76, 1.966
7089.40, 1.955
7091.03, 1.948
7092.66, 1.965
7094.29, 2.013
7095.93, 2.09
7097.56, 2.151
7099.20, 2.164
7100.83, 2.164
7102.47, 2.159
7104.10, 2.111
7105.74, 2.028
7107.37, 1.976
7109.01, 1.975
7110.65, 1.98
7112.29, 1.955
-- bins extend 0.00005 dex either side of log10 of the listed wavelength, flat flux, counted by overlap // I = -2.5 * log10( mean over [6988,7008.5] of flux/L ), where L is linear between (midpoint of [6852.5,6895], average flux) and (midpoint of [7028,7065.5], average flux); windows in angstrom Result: 0.13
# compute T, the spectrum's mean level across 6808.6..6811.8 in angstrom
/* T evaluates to 1.83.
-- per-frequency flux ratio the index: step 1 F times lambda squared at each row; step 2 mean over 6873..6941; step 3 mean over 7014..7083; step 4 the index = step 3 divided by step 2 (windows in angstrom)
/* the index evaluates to 1.1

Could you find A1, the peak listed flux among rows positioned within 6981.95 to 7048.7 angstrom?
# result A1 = 2.125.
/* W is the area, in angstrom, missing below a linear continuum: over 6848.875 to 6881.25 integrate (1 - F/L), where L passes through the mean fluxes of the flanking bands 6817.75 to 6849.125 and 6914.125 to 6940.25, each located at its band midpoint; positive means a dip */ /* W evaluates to 2.6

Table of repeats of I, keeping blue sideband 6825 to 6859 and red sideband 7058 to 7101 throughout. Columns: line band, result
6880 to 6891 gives 0.18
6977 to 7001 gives 0.13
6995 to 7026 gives 0.10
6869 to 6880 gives 0.11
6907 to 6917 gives 0.09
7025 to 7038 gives 0.01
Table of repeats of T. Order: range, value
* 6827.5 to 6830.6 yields 2.24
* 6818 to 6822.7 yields 1.79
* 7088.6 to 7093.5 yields 1.96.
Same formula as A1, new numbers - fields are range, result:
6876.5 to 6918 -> 2.184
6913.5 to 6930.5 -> 2.219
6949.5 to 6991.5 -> 2.181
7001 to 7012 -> 2.016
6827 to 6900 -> 2.338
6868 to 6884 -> 1.99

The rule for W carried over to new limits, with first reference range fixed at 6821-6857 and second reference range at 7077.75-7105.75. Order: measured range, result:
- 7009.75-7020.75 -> 0.9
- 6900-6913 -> 0.5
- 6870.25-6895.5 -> 2.9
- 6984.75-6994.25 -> 2.3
